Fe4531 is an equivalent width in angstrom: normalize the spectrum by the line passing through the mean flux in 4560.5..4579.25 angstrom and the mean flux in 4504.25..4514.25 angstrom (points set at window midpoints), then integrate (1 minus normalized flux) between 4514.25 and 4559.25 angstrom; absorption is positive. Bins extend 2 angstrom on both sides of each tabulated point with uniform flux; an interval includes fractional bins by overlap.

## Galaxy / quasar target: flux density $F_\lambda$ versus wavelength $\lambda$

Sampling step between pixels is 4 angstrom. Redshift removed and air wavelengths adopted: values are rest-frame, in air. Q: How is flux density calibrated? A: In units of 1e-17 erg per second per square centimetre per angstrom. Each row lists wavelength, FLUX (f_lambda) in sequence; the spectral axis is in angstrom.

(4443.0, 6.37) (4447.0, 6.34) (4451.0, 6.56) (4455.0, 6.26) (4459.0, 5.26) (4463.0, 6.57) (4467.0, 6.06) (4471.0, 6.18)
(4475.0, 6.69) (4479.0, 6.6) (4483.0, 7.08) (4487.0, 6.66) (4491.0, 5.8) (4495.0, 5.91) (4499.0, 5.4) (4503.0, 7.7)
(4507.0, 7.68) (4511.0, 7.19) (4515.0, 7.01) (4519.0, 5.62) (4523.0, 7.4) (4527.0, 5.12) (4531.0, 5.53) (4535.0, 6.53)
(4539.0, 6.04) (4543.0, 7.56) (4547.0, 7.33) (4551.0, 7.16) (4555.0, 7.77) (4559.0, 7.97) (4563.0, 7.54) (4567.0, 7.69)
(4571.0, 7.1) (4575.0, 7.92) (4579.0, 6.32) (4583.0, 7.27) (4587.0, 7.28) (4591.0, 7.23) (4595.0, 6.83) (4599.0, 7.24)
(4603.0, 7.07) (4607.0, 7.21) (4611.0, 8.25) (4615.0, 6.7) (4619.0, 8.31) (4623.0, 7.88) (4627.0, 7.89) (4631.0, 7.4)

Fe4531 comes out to 4.3 angstrom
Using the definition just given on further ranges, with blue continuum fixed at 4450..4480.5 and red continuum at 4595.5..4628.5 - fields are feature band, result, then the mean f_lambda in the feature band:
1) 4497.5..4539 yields 1.25 angstrom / 6.51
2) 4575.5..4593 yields 0.45 angstrom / 7.1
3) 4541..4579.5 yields -2.17 angstrom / 7.48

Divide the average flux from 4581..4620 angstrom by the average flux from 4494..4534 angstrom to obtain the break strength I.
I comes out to 1.1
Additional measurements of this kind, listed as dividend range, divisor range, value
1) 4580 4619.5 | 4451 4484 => 1.15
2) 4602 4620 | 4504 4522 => 1.08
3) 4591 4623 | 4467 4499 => 1.17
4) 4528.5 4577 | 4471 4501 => 1.14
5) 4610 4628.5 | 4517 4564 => 1.15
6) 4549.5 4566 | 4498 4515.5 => 1.08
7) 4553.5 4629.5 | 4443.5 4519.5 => 1.15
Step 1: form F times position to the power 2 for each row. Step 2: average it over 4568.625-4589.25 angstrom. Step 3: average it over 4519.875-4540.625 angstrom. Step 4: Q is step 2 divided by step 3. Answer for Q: 1.20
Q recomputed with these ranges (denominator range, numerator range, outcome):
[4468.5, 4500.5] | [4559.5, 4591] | 1.21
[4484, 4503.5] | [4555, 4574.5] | 1.26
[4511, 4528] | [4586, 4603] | 1.14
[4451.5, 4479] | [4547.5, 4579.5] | 1.26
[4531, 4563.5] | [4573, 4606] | 1.02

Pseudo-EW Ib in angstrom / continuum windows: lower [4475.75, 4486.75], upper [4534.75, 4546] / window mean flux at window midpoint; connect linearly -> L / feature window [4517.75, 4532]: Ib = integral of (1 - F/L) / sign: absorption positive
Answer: 1.7 angstrom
